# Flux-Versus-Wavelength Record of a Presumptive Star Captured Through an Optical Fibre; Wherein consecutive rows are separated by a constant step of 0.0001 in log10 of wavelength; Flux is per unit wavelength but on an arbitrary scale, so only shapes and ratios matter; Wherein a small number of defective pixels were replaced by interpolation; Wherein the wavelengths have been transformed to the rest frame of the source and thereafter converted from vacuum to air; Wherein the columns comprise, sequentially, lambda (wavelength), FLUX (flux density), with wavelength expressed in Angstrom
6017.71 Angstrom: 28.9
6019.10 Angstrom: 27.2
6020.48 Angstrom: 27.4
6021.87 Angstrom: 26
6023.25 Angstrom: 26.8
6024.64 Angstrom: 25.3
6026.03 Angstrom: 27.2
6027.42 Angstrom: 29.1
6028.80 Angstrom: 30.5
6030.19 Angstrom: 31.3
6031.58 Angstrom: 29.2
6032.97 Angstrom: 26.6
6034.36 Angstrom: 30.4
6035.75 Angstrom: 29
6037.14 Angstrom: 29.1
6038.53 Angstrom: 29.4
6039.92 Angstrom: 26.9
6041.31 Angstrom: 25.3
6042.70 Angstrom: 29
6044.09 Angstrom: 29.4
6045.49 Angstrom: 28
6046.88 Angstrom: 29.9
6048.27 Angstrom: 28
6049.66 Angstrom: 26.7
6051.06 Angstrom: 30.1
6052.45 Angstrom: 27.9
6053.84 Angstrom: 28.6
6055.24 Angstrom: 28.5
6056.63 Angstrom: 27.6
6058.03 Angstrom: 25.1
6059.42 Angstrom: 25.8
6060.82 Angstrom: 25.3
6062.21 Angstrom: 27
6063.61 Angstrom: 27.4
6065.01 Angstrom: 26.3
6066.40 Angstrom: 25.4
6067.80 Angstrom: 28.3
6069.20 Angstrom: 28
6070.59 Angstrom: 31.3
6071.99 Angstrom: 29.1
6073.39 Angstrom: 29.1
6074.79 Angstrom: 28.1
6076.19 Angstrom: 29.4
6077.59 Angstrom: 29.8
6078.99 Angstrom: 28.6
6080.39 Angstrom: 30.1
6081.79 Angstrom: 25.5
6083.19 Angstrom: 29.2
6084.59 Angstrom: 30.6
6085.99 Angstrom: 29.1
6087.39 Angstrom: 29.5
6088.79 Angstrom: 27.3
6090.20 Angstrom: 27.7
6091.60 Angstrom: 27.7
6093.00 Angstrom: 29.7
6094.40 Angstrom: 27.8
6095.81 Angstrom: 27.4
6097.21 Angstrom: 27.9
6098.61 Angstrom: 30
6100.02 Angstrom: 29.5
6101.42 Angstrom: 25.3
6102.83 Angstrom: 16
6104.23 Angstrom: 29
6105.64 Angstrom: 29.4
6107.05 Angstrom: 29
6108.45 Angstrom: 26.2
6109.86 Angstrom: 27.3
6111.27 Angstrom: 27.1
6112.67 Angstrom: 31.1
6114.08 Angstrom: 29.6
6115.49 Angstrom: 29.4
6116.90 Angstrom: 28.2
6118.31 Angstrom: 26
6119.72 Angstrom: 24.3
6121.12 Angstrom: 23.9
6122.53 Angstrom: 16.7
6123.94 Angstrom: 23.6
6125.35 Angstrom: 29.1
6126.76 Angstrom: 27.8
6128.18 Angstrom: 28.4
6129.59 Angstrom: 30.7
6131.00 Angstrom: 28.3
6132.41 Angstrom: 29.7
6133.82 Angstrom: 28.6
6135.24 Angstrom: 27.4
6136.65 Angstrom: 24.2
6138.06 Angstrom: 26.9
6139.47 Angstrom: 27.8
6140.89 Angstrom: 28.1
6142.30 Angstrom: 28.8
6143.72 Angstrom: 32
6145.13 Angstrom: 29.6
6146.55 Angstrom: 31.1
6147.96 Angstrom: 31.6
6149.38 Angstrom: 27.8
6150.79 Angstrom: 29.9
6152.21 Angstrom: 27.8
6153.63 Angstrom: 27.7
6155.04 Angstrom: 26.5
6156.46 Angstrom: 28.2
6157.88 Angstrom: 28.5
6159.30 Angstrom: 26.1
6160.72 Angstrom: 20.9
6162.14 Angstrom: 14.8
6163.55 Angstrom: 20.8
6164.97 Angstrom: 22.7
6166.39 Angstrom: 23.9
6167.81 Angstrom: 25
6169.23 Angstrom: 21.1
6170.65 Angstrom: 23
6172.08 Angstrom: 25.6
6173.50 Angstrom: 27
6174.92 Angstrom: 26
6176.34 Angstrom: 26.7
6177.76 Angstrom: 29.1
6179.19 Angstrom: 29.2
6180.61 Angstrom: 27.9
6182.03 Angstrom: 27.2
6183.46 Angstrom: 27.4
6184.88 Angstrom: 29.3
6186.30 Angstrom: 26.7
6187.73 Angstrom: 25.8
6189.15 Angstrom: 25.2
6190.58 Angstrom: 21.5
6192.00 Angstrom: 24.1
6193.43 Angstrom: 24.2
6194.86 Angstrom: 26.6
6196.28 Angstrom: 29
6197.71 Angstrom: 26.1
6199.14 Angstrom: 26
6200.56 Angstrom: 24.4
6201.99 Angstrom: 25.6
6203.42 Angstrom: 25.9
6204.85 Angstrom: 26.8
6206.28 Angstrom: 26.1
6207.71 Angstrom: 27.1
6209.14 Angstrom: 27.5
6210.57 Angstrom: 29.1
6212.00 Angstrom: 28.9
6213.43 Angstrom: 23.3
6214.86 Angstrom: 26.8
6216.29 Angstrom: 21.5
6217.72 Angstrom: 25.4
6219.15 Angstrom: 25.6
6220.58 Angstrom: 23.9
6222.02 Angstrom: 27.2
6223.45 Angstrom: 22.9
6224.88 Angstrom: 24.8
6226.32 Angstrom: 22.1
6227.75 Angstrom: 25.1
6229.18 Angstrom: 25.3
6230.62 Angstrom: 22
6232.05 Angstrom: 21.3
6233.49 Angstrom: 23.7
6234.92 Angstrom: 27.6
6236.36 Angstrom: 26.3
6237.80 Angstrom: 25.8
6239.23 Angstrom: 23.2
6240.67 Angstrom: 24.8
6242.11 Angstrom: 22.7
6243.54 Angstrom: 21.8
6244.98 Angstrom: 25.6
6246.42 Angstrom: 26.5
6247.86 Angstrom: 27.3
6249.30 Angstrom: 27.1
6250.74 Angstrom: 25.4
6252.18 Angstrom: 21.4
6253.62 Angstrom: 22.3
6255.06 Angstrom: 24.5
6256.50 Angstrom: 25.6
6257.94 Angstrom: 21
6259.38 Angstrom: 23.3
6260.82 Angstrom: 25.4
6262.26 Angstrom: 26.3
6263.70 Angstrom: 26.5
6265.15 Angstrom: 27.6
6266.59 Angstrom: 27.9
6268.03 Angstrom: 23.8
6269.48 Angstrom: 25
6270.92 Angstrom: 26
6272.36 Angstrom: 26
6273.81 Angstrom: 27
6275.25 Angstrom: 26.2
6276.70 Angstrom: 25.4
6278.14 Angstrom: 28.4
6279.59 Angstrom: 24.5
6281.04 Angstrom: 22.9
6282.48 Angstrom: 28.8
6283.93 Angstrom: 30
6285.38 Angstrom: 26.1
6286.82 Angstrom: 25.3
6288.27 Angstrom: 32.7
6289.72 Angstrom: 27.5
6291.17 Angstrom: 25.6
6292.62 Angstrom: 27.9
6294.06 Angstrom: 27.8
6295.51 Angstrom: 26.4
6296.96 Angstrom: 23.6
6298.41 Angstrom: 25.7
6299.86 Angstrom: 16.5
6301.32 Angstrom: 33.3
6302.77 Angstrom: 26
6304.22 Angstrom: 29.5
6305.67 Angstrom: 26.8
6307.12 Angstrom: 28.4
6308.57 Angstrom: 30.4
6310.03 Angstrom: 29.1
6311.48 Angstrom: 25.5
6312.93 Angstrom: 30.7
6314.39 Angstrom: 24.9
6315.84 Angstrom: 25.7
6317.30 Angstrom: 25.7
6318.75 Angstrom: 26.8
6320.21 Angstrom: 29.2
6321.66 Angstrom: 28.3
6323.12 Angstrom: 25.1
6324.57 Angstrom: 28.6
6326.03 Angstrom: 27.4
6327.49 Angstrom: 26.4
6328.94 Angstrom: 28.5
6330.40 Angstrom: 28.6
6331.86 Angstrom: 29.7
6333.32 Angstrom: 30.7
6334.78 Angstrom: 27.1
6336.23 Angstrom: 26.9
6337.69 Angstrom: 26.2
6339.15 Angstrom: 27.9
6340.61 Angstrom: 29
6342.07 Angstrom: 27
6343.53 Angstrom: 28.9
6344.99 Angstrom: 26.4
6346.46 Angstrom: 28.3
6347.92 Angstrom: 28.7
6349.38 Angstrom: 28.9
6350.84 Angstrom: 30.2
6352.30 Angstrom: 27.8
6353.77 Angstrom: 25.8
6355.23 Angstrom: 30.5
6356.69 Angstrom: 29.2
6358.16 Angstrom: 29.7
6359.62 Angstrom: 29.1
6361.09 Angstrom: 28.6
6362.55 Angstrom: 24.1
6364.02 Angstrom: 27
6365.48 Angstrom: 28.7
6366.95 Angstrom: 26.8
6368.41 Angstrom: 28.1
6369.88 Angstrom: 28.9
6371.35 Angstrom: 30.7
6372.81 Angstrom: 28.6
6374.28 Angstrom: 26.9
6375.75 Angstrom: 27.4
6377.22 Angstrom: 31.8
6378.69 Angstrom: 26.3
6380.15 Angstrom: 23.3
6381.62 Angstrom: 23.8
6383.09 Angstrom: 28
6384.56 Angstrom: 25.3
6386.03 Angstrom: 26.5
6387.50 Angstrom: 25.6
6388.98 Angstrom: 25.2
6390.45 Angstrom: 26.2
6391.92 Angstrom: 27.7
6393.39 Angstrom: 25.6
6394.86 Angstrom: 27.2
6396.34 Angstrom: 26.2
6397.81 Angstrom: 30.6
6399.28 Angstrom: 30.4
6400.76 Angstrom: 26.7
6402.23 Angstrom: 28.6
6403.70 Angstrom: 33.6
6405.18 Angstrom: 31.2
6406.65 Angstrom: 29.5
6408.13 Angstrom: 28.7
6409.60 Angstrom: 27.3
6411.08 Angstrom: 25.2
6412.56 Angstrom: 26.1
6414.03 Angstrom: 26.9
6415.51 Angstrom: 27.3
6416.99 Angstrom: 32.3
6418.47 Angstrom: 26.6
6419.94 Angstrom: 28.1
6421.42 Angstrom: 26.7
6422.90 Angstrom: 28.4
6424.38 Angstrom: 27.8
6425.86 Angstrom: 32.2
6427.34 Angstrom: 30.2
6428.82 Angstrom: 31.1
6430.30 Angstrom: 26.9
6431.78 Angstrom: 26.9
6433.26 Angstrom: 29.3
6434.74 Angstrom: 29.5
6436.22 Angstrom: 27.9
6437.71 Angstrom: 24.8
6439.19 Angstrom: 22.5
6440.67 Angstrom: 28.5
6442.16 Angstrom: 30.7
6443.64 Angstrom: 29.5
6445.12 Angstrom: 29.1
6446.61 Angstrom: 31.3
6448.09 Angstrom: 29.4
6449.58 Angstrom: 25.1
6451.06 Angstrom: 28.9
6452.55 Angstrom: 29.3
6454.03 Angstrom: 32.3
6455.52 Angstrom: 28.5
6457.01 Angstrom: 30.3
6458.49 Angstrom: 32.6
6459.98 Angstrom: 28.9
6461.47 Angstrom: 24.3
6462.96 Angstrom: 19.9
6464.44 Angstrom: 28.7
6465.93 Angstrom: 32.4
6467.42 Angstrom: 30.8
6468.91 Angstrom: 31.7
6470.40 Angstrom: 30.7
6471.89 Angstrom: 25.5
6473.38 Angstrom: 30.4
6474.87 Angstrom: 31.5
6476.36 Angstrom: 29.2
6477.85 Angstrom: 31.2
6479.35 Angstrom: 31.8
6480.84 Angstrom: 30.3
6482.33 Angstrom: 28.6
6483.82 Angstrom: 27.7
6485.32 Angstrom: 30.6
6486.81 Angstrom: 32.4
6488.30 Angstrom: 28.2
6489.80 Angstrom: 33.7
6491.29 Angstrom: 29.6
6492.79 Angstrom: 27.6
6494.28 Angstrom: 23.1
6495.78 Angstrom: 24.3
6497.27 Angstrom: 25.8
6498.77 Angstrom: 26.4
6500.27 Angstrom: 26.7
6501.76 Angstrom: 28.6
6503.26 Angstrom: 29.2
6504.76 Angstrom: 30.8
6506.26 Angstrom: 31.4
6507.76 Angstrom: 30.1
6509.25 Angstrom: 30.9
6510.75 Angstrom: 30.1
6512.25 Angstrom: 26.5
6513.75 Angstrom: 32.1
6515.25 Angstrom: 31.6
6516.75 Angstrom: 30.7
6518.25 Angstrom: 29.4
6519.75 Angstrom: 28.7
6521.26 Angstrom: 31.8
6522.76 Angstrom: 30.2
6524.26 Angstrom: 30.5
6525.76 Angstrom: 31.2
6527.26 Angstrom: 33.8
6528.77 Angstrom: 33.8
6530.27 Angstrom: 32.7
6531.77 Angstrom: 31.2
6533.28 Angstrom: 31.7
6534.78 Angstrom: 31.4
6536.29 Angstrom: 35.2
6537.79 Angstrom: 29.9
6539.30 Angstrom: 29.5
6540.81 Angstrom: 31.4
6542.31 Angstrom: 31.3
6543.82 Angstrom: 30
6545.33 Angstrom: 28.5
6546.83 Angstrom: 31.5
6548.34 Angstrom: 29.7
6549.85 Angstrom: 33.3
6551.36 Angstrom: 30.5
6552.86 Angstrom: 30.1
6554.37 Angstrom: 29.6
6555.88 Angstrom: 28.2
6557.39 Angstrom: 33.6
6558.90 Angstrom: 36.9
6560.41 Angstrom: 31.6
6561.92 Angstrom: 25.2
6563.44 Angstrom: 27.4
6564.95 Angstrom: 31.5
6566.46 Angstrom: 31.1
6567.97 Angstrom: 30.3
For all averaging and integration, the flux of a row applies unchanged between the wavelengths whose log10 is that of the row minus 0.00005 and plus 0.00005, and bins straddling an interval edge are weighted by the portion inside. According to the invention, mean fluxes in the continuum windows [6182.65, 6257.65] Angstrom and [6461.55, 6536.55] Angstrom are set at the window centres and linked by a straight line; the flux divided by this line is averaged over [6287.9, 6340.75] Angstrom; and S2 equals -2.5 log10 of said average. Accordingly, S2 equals -0.03 mag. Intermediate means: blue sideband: 25.2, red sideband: 29.8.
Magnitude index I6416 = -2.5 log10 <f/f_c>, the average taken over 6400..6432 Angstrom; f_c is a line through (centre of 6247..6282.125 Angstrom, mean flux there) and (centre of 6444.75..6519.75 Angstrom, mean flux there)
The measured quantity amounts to -0.02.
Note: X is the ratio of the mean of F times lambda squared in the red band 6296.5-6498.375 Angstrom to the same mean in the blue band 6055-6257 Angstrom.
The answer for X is 1.1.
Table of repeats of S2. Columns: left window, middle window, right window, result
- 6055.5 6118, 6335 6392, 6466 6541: 0.07 mag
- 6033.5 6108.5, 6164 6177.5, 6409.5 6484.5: 0.15 mag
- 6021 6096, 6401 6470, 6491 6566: 0.04 mag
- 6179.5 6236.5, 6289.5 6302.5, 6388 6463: 0.03 mag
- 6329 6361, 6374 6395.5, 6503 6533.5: 0.10 mag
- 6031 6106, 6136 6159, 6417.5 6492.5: -0.01 mag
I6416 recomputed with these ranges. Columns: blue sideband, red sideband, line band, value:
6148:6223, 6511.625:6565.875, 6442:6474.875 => 0.02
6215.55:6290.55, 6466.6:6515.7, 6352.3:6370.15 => -0.04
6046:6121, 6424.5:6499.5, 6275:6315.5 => 0.06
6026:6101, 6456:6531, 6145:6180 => 0.11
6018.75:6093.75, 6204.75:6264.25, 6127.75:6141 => -0.05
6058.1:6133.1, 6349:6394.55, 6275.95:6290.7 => 0.02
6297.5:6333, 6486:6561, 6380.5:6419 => 0.04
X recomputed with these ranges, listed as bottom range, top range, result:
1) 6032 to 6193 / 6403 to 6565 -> 1.22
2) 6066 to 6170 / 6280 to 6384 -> 1.08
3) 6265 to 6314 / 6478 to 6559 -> 1.21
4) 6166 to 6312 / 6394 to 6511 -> 1.19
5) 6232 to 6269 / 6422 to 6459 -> 1.23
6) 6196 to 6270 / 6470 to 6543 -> 1.30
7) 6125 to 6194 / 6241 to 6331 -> 1.03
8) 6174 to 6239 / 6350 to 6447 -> 1.16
